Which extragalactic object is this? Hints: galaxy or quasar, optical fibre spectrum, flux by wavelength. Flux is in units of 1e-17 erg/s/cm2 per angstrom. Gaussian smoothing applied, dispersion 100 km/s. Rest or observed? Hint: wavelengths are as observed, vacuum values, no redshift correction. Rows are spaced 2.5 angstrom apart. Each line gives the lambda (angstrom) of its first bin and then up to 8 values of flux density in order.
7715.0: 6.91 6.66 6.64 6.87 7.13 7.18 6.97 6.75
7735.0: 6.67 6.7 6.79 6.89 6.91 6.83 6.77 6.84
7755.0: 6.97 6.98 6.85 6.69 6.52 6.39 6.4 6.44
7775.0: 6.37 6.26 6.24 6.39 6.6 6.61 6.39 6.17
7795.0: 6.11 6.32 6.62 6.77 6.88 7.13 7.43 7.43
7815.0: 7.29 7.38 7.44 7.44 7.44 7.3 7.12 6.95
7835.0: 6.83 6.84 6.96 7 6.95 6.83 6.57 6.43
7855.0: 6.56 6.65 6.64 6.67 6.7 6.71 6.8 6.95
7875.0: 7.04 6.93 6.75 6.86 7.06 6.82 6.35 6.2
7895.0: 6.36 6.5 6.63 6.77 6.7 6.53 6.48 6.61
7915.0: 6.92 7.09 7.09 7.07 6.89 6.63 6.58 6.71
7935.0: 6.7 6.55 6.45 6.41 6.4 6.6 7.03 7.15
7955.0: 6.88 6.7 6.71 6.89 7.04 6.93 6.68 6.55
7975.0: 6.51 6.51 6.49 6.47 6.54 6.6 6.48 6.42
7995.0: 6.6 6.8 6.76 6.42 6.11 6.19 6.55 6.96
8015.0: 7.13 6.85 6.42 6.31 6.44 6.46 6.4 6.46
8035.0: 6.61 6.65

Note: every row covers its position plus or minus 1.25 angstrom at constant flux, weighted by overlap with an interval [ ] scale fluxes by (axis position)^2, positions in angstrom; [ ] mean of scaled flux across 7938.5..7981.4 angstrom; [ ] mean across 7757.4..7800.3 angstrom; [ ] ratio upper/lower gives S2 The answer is 1.1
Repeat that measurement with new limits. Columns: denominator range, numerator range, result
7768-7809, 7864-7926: 1.07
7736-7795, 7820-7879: 1.07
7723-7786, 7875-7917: 1.03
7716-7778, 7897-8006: 1.04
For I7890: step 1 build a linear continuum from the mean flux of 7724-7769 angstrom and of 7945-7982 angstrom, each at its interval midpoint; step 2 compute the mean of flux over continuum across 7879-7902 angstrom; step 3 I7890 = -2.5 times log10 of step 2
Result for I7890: 0.02 mag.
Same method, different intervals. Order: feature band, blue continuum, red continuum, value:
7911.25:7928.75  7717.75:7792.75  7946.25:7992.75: -0.033 mag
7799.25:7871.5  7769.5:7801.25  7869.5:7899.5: -0.067 mag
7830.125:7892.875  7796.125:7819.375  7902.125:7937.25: 0.020 mag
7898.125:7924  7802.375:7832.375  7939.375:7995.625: 0.016 mag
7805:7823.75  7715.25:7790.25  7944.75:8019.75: -0.100 mag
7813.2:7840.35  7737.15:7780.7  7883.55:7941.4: -0.082 mag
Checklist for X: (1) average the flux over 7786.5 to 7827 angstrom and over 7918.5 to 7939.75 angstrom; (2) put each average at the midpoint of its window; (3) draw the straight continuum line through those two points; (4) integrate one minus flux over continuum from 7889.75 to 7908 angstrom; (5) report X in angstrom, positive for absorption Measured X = 0.8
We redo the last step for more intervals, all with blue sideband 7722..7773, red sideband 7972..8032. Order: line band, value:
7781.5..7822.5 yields -0.58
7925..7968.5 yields -0.90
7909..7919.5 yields -0.28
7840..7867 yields -0.10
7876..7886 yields -0.36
